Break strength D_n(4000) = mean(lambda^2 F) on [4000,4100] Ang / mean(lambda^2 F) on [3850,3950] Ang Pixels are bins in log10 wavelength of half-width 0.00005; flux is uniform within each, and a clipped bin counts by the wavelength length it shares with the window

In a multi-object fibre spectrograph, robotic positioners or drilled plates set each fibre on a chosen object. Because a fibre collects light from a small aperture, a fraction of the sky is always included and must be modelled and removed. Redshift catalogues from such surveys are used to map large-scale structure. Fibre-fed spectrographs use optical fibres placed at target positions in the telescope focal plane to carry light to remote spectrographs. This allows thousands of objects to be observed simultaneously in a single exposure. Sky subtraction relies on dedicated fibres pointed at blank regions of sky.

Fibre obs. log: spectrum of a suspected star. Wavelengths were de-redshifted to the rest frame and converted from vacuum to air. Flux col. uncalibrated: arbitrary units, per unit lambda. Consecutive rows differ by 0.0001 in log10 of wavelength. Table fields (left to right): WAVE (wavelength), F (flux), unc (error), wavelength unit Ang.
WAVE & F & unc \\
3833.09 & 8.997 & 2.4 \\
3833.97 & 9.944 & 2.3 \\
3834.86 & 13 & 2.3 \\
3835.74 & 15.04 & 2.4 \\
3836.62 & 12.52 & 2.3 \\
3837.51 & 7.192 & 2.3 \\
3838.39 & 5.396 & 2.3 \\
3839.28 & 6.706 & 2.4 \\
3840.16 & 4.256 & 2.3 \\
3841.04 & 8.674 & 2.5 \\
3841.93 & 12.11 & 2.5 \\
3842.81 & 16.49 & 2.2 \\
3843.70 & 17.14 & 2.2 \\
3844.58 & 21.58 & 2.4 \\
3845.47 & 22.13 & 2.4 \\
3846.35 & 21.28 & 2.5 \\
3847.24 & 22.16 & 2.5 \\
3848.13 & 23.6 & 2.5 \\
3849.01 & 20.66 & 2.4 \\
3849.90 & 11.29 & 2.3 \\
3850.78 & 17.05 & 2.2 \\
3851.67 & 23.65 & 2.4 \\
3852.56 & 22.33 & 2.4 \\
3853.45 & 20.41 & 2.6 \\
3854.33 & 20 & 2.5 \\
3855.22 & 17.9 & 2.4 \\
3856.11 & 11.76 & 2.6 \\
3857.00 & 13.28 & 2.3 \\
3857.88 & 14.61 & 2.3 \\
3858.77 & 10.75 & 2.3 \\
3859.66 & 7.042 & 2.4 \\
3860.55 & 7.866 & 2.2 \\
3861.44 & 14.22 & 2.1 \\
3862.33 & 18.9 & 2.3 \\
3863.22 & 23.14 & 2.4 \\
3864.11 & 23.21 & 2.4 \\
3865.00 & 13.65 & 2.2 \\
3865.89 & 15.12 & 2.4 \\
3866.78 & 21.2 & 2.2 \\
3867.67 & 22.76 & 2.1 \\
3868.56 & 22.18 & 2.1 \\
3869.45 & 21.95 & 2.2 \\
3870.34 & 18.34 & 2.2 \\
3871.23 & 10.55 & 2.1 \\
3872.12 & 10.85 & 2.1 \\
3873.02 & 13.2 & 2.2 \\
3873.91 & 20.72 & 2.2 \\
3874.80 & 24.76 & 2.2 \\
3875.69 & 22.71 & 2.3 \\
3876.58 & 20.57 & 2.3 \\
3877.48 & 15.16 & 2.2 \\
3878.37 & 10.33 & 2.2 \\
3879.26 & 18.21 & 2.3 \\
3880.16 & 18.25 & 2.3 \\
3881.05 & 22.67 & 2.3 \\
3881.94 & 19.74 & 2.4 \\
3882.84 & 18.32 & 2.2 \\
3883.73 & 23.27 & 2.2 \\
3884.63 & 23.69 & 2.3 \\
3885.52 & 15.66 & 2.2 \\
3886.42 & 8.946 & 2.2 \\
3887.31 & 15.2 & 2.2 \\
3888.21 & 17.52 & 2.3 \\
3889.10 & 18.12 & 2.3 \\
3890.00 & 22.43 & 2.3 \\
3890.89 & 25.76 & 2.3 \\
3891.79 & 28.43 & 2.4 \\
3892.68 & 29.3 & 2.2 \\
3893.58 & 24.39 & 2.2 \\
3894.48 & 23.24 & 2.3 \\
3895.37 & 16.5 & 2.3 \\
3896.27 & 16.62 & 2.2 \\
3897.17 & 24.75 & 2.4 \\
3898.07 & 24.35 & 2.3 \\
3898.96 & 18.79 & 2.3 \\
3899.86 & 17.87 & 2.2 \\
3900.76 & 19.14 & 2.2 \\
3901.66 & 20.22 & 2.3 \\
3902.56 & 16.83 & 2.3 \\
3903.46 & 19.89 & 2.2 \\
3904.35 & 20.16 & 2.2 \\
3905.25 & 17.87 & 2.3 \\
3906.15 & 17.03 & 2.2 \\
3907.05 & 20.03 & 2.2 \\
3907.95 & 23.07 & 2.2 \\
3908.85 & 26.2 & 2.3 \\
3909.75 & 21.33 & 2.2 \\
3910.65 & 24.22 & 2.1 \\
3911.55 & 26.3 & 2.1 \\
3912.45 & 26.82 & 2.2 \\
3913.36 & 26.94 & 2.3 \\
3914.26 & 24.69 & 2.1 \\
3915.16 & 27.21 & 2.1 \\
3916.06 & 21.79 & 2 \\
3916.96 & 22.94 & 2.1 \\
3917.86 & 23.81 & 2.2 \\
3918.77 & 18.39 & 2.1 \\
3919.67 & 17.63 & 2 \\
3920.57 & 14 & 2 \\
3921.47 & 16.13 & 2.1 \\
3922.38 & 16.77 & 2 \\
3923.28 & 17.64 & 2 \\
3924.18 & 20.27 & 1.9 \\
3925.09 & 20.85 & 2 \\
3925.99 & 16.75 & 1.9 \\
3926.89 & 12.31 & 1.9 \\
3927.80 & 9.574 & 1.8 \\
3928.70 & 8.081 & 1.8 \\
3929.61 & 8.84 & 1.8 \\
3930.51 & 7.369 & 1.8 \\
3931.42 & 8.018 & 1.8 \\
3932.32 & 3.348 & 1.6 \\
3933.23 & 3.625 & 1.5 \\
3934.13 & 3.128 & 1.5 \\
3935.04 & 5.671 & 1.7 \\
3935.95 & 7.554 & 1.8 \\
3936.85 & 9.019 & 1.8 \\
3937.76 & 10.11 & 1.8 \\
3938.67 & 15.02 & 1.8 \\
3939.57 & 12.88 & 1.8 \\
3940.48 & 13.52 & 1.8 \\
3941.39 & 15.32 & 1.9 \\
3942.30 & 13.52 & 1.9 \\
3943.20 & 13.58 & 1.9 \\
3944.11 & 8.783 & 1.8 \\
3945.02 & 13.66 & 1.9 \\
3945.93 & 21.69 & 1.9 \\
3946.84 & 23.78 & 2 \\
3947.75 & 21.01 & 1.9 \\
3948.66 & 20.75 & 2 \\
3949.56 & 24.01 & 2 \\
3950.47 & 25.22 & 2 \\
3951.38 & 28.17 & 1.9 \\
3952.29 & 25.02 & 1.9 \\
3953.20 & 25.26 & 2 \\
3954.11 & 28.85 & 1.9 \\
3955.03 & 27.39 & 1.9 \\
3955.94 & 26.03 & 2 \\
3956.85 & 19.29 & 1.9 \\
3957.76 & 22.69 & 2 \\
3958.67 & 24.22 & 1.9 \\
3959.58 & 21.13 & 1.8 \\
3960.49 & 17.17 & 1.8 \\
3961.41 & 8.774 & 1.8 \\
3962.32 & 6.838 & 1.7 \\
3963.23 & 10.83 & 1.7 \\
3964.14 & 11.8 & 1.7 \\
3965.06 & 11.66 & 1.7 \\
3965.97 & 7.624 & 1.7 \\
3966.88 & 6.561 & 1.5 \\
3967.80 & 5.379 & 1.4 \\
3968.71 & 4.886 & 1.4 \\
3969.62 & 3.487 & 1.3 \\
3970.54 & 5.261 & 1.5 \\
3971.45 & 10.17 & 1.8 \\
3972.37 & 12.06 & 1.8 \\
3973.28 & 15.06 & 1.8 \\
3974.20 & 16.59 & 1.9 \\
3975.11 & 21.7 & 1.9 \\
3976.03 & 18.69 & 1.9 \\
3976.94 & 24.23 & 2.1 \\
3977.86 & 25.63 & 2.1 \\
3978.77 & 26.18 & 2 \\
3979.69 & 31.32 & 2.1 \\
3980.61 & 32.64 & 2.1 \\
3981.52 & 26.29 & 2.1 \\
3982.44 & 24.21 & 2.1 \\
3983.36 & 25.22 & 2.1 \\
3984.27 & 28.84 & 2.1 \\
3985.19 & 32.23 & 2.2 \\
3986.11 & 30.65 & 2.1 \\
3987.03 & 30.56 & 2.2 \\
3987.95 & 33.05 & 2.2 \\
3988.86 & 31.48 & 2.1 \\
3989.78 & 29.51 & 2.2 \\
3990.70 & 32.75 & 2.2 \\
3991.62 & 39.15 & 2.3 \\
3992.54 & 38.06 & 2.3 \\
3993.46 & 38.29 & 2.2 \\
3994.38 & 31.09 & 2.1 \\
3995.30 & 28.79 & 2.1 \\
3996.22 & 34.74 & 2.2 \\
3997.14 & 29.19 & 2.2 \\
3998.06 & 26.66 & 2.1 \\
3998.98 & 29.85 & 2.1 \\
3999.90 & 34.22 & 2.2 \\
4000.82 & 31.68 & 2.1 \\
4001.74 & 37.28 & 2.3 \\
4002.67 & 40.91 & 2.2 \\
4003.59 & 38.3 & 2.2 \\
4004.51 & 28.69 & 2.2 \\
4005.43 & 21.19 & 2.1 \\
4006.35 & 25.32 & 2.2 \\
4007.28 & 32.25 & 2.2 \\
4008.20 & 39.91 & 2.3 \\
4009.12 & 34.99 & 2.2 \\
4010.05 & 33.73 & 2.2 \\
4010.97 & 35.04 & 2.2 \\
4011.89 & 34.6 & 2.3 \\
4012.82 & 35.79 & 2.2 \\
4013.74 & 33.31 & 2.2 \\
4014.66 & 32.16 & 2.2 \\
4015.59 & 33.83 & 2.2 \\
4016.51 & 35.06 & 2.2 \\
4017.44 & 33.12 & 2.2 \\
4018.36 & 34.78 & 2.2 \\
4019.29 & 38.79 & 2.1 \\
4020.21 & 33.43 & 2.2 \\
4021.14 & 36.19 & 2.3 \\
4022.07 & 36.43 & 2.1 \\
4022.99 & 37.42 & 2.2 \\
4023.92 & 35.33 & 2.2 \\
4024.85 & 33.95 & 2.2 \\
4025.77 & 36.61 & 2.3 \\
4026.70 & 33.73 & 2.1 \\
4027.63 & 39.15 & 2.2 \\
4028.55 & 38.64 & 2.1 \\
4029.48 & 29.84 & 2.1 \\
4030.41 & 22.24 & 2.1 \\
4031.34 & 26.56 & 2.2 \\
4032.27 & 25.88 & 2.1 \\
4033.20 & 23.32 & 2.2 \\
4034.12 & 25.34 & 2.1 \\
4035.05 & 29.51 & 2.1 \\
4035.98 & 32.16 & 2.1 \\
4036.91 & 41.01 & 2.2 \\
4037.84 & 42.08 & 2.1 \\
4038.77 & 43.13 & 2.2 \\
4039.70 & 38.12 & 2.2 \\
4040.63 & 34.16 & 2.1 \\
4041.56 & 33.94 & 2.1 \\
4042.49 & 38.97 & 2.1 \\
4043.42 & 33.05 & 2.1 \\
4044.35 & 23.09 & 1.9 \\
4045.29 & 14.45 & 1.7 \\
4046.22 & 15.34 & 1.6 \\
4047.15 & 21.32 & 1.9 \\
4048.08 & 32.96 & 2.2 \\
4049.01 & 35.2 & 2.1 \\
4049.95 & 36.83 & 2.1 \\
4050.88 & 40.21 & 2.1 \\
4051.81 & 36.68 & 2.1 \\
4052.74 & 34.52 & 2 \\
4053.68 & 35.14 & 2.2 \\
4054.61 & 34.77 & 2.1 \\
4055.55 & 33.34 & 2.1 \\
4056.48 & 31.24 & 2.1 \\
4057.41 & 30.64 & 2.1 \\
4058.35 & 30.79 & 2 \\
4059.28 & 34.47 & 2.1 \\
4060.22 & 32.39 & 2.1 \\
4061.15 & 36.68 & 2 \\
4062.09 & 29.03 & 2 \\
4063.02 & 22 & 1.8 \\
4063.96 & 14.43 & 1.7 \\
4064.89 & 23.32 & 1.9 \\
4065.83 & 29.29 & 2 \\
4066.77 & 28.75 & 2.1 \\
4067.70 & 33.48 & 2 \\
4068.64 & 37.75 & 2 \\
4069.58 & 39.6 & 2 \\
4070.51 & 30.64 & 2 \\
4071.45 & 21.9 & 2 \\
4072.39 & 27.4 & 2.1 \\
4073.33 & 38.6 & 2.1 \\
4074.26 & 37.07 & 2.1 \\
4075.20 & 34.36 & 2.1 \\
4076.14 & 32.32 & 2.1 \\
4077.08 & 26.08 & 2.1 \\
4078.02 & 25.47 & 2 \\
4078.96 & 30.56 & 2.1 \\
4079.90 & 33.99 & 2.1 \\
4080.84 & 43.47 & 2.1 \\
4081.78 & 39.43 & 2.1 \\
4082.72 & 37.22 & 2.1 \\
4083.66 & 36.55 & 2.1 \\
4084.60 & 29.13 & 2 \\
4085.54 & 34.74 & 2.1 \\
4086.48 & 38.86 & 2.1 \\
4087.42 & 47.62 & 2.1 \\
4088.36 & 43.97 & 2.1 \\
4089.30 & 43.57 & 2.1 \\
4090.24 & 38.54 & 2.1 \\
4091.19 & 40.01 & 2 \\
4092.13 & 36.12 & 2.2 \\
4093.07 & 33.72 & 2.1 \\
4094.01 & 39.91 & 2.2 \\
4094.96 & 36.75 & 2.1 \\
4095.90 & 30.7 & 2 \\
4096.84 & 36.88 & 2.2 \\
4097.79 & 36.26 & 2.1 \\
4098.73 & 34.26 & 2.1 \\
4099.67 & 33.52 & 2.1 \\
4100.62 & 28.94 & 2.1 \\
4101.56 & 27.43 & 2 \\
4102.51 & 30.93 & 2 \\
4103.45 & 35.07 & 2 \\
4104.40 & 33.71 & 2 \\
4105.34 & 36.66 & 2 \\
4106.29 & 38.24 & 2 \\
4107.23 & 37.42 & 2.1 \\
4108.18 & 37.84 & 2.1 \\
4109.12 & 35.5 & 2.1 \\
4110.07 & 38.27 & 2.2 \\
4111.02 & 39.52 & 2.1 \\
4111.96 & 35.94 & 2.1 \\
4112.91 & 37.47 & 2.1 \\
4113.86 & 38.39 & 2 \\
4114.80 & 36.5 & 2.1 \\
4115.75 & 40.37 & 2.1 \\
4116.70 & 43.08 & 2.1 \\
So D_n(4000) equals 2.0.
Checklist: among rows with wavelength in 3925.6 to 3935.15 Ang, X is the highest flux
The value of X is 16.75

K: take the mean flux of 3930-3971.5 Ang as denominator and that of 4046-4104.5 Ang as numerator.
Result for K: 2.3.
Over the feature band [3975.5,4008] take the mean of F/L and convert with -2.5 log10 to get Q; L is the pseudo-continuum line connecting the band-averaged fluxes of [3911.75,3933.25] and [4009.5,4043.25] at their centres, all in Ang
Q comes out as -0.08 mag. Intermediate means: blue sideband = 16.8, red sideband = 34.1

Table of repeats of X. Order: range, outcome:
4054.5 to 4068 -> 36.68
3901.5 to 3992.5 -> 39.15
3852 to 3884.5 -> 24.76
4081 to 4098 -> 47.62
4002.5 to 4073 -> 43.13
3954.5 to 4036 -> 40.91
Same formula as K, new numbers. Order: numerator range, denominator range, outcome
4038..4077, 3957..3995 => 1.48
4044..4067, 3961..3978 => 2.52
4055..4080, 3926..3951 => 2.40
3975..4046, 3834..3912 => 1.77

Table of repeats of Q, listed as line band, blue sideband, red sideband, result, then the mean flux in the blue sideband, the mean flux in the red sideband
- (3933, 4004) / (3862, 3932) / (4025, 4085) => 0.182 mag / 19.2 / 31.9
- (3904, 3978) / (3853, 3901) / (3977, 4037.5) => 0.440 mag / 18.5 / 32.2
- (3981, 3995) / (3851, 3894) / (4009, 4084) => -0.132 mag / 18.4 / 32.5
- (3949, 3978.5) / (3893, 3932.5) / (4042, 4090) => 0.341 mag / 19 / 32.4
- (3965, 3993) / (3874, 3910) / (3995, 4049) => 0.283 mag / 20.2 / 32.5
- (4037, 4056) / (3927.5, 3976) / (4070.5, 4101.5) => -0.145 mag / 14.2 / 35.1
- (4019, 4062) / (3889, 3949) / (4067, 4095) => -0.060 mag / 17.7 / 35.6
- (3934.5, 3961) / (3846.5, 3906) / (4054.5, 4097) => 0.288 mag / 18.7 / 33.6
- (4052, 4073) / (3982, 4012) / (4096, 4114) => 0.113 mag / 32.2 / 35.2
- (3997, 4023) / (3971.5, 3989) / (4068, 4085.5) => -0.208 mag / 25.2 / 33.4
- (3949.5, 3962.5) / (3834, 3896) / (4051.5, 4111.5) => 0.096 mag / 17.4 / 34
